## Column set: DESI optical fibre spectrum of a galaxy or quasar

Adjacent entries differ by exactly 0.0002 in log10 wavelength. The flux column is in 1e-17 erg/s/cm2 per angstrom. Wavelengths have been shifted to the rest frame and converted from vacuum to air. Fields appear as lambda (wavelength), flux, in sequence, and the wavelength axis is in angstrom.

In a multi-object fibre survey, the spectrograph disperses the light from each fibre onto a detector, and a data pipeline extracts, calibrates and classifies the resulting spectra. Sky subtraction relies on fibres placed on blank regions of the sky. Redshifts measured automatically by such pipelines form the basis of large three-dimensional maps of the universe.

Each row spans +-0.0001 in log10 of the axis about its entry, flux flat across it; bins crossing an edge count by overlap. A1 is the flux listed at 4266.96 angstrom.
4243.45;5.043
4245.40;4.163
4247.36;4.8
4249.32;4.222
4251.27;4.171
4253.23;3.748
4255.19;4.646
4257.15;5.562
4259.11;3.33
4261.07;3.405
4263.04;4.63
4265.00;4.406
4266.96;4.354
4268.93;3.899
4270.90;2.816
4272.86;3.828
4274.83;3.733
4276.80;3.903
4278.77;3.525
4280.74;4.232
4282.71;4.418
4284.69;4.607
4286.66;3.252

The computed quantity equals 4.354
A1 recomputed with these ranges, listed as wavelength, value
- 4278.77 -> 3.525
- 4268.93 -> 3.899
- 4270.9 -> 2.816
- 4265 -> 4.406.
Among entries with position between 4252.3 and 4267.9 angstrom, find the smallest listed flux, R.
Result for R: 3.33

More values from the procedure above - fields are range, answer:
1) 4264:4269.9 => 3.899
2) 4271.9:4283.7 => 3.525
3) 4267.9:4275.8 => 2.816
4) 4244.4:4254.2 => 3.748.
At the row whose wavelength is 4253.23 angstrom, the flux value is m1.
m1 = 3.748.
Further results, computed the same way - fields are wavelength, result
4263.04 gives 4.63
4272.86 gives 3.828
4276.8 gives 3.903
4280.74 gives 4.232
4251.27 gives 4.171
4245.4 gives 4.163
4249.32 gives 4.222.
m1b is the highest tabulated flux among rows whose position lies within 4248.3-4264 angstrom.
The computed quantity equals 5.562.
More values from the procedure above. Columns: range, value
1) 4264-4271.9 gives 4.406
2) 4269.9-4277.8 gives 3.903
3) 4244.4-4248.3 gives 4.8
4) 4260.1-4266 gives 4.63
